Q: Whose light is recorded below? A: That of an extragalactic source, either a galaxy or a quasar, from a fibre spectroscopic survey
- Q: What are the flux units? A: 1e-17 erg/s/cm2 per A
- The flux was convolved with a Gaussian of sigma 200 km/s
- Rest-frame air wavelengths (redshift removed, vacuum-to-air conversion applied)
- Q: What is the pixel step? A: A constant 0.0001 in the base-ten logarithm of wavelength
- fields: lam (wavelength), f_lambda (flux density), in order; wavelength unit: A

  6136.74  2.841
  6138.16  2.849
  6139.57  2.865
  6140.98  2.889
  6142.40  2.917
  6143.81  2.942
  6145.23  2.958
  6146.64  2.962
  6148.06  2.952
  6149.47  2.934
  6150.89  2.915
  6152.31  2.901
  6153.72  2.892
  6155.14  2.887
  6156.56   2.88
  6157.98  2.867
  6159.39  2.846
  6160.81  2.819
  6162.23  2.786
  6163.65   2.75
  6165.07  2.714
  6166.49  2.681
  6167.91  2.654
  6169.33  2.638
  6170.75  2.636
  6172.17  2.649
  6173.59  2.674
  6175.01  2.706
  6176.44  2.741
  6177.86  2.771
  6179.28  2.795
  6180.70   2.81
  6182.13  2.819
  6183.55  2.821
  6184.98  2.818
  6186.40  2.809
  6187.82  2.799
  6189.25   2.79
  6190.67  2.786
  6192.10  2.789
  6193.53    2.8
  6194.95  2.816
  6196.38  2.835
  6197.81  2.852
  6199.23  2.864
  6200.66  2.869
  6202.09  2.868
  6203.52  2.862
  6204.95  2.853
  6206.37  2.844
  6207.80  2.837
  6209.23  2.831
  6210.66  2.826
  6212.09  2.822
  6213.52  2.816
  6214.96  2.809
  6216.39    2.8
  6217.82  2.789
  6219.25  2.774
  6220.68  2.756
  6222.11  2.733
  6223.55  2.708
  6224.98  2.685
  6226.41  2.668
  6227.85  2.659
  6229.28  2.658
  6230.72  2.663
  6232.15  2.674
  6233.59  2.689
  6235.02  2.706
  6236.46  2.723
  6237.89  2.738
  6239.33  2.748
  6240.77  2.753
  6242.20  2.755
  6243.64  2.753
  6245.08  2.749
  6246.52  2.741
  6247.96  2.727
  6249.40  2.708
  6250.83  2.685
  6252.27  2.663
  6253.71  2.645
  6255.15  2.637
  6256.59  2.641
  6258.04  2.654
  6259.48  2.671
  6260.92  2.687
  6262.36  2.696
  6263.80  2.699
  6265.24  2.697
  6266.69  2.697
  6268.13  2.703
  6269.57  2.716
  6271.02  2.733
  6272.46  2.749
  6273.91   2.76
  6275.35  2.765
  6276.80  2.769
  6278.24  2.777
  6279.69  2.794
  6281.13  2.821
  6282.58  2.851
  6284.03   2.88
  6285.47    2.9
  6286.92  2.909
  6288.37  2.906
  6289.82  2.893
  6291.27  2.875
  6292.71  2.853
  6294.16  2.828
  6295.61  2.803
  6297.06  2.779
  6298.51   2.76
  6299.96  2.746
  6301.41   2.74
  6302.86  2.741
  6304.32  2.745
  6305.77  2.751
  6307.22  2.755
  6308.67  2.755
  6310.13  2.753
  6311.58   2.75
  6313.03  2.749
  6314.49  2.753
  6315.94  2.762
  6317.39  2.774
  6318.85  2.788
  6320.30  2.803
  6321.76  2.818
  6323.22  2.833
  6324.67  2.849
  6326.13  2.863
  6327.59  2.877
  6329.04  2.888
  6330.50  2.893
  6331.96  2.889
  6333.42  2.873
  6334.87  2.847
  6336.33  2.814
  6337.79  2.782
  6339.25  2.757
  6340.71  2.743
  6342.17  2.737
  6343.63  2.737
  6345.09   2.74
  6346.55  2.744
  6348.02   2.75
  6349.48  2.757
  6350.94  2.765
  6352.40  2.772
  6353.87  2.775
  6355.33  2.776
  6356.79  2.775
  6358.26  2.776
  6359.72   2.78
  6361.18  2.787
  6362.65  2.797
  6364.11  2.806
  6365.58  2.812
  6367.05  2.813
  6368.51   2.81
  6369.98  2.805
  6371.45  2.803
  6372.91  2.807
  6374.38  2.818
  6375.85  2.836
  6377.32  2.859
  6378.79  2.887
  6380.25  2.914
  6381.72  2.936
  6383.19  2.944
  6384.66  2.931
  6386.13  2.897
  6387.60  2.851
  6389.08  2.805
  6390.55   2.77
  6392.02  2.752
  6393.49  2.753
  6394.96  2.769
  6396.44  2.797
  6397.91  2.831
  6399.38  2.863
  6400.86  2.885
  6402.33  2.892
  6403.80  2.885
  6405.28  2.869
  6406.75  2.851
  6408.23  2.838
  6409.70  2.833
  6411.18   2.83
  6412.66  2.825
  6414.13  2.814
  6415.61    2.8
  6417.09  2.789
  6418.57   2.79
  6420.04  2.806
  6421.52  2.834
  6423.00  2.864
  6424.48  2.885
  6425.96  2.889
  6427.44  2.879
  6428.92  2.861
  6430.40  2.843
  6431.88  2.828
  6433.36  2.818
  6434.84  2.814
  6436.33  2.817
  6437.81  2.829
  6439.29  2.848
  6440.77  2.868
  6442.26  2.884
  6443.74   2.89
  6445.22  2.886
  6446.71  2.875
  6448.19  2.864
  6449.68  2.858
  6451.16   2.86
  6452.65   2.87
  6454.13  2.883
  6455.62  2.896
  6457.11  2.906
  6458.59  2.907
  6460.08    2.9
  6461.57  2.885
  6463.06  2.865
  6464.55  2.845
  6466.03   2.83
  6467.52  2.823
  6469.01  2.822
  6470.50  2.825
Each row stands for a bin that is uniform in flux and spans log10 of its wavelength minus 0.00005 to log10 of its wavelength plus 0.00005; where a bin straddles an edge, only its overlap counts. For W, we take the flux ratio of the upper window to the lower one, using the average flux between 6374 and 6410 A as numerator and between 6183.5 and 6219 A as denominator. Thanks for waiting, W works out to 1.01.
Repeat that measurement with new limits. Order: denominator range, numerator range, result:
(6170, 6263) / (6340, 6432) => 1.02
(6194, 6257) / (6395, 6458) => 1.03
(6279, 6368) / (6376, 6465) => 1.02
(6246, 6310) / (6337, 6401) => 1.02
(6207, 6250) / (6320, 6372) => 1.02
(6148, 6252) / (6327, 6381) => 1.01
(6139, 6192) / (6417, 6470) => 1.02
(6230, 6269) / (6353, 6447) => 1.05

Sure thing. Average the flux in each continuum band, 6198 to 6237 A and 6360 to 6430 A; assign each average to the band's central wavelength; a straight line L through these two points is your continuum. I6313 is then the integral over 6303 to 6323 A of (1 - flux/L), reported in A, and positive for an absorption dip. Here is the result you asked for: 0.3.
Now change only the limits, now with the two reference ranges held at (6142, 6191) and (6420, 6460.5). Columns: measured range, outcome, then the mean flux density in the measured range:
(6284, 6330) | 0.5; 2.81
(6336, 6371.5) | 0.9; 2.78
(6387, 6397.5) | 0.3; 2.78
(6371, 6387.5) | -0.1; 2.88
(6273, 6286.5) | 0.1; 2.81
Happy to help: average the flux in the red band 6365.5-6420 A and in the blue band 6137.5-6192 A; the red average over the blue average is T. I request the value 1.0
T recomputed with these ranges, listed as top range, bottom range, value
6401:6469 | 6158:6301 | 1.03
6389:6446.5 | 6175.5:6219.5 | 1.01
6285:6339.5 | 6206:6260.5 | 1.03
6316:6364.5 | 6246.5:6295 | 1.01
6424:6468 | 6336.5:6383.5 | 1.02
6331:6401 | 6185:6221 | 1.00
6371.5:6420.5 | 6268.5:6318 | 1.02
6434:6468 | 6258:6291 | 1.03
